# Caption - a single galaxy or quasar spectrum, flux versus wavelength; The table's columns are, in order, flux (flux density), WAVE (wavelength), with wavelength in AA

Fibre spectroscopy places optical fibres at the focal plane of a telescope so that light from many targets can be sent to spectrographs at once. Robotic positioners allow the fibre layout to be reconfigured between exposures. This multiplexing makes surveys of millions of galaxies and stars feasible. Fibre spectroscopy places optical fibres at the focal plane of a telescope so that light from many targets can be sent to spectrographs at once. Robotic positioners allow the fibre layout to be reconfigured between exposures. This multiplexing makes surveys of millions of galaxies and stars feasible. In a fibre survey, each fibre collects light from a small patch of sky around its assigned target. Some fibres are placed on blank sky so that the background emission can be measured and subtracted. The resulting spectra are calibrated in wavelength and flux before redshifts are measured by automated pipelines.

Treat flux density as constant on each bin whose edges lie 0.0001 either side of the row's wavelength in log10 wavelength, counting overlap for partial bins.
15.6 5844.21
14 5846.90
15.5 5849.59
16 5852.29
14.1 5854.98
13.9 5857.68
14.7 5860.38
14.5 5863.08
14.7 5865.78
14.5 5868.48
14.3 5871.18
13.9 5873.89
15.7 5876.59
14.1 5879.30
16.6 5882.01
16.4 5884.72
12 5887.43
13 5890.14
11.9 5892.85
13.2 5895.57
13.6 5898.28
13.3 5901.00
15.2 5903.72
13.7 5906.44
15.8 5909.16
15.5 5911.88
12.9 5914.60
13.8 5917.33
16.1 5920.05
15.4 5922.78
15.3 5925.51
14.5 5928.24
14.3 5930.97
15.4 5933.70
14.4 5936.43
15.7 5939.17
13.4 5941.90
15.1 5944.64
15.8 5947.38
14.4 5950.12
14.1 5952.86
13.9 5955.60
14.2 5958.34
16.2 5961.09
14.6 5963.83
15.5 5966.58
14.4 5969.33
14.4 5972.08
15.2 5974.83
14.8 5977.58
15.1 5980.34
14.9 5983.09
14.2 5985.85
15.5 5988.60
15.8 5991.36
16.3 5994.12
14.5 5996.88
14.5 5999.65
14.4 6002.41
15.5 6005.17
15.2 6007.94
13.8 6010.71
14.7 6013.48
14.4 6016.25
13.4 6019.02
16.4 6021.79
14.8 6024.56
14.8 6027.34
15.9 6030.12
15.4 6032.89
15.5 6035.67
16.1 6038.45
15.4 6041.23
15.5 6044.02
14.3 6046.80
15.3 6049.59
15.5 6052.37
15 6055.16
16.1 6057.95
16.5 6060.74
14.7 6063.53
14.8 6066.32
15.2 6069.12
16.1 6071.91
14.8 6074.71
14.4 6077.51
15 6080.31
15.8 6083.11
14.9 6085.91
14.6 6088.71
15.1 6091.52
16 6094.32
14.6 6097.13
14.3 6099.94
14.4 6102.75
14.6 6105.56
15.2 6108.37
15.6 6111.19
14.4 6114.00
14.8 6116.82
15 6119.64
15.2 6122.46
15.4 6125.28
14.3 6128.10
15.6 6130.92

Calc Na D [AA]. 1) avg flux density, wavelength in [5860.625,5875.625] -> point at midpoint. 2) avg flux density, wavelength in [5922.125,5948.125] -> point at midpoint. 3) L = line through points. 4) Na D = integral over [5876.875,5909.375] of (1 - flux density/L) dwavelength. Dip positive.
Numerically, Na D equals 1.2 AA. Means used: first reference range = 14.4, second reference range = 14.9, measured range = 14.1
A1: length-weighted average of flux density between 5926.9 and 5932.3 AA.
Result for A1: 14.4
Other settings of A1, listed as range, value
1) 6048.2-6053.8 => 15.4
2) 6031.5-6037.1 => 15.5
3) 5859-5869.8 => 14.6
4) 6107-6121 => 15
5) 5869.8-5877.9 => 14.6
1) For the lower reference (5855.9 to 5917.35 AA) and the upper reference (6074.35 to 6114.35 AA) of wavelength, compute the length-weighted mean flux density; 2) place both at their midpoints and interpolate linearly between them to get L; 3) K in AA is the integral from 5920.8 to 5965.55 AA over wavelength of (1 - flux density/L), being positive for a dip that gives -1.2 AA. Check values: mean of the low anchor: 14.2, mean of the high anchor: 14.9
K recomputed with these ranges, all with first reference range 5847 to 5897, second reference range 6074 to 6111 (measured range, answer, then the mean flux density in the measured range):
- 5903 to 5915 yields -0.2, 14.7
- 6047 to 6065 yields -0.7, 15.4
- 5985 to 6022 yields -0.4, 14.9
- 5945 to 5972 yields -0.4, 14.8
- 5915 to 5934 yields -0.4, 14.8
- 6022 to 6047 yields -1.0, 15.4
